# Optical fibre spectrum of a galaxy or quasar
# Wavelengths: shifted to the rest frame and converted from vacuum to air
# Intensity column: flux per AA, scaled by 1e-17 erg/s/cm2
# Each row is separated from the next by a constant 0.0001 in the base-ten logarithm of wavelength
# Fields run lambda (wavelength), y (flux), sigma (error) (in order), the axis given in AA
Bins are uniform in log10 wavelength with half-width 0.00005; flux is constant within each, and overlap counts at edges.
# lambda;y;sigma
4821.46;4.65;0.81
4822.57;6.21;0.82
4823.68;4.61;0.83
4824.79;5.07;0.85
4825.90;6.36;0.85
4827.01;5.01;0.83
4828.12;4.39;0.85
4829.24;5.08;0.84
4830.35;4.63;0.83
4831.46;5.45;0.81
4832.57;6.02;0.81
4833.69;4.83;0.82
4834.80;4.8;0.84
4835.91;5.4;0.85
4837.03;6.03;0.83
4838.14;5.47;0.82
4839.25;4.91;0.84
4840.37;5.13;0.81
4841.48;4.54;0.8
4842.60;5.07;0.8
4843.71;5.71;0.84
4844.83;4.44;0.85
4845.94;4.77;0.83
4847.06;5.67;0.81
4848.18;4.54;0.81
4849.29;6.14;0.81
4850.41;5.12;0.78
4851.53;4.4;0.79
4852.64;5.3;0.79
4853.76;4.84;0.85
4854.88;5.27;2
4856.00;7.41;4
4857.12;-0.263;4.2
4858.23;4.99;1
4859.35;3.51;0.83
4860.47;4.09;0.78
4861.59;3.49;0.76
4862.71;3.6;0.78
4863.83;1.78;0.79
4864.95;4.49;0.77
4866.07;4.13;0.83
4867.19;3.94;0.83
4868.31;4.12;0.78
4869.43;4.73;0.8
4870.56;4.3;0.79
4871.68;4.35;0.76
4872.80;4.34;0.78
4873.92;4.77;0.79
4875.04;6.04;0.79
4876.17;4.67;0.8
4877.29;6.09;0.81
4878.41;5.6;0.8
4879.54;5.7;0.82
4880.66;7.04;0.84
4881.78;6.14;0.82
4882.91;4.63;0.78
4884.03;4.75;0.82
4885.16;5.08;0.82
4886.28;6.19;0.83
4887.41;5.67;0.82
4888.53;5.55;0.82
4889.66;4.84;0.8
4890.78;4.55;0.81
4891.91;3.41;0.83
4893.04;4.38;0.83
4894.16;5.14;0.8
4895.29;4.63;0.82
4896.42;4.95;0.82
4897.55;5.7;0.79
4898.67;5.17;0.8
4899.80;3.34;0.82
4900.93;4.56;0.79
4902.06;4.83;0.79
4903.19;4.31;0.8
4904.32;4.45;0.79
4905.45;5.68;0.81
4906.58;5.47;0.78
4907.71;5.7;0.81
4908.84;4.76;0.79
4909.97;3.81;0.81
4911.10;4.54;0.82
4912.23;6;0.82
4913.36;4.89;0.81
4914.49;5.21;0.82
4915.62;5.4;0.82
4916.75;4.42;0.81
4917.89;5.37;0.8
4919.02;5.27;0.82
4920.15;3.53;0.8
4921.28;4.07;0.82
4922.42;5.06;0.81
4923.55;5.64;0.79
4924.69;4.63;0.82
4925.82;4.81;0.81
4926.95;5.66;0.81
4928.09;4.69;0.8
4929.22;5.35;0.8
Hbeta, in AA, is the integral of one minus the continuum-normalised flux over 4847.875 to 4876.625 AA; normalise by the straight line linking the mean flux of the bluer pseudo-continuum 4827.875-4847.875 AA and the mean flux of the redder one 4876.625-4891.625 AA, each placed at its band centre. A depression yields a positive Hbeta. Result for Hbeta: 5.0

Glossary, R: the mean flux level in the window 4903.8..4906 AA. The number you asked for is 5.07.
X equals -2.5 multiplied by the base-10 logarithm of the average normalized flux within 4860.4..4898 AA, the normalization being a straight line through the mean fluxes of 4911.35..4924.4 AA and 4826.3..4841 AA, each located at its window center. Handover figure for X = 0.06 mag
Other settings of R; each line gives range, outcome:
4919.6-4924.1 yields 4.57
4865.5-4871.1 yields 4.24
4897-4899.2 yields 5.46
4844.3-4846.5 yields 4.61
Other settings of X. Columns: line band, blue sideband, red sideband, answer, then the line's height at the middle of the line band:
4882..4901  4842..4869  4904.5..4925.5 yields -0.03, 4.75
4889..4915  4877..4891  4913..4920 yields 0.10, 5.25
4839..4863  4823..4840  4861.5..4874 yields -0.03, 4.56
